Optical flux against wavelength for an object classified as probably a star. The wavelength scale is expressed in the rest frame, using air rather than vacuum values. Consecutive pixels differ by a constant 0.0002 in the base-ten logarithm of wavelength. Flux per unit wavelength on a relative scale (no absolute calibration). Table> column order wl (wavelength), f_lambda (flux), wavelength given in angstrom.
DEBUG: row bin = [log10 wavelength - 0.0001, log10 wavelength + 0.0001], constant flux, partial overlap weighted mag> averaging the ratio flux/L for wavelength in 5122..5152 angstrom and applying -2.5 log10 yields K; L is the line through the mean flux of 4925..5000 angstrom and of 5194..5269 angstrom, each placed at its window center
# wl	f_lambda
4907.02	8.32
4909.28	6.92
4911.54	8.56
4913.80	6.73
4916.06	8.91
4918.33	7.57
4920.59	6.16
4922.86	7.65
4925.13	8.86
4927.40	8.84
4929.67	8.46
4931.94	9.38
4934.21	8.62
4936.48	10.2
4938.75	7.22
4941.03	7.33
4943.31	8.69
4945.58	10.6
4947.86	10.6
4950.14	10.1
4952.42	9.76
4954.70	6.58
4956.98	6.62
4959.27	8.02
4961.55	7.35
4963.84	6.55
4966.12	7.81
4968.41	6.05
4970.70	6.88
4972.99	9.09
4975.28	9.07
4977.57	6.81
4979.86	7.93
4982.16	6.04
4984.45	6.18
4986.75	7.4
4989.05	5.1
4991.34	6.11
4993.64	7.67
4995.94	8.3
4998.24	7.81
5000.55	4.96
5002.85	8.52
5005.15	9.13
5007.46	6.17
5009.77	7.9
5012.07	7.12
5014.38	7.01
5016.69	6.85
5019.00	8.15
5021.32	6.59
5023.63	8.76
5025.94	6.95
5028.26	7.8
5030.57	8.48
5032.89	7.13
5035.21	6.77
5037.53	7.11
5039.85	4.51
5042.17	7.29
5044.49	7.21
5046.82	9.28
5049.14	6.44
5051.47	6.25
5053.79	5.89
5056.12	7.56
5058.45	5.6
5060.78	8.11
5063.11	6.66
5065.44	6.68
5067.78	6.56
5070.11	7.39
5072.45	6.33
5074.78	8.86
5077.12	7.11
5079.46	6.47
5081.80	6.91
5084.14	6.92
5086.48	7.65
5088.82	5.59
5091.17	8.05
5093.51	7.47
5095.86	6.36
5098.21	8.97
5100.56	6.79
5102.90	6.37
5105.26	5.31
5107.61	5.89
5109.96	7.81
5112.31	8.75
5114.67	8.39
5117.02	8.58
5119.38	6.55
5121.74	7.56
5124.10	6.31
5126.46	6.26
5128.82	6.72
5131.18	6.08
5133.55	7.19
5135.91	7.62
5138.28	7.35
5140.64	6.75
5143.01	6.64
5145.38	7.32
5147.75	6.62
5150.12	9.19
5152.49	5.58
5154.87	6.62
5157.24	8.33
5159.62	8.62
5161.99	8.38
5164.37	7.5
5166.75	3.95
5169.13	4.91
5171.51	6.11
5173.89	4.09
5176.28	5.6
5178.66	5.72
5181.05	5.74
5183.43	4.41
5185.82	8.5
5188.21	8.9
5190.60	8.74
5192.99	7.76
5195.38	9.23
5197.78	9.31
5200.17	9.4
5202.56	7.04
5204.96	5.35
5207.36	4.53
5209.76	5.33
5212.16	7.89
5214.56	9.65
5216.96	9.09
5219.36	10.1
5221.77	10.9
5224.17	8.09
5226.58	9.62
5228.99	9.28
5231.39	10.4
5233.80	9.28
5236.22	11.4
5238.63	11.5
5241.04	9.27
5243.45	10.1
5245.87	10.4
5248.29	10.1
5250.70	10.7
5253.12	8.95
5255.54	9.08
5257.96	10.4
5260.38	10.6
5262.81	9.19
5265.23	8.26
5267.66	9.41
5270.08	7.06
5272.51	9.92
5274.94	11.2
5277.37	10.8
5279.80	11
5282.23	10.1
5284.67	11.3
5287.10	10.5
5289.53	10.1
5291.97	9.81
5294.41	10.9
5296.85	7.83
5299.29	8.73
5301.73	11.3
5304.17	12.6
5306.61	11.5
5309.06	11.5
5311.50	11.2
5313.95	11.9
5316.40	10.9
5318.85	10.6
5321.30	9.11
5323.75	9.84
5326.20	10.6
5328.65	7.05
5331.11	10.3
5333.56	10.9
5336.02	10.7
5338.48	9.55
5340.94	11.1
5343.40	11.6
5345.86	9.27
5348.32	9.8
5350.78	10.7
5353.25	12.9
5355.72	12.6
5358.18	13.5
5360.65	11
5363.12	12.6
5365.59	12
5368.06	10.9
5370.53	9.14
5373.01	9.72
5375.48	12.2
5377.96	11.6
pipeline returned 0.24 mag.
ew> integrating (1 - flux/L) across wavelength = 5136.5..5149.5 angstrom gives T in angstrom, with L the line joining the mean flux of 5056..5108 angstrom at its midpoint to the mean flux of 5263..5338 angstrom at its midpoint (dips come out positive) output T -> 1.3 angstrom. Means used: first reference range 6.94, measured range 7.07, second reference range 10.2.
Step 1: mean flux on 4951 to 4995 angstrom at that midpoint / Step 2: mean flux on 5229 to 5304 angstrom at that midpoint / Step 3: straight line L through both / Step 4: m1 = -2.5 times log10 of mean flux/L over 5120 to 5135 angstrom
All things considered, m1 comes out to 0.283 mag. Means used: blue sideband 7.23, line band 6.7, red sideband 10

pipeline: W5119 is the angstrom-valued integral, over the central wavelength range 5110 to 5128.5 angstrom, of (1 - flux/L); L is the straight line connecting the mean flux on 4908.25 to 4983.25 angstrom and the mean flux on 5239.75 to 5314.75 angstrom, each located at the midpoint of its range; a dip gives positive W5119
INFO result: 3.4 angstrom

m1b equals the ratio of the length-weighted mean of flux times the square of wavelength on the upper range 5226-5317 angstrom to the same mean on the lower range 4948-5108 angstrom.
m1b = 1.56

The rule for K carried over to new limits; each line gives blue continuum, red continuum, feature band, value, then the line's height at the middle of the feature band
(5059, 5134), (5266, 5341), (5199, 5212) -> 0.33 mag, 8.76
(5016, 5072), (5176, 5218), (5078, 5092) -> 0.04 mag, 7.16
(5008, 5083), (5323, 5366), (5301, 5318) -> -0.11 mag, 10.4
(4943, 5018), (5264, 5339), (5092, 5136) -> 0.22 mag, 8.68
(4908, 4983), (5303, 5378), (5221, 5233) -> 0.05 mag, 10.1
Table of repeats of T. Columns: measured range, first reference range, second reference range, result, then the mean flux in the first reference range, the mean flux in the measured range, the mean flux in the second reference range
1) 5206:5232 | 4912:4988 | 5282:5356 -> 3.4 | 8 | 8.57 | 10.5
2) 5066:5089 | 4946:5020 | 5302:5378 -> 3.8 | 7.52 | 7.03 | 10.9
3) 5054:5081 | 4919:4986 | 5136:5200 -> 1.9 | 8.04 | 6.99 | 7.04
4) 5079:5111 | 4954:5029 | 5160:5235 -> 2.2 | 7.25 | 6.9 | 7.59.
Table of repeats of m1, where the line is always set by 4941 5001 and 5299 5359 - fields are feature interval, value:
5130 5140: 0.28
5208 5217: 0.27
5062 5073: 0.25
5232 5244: -0.03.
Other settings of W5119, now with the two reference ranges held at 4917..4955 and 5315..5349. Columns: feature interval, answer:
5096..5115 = 4.3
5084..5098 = 3.2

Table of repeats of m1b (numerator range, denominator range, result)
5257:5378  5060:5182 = 1.65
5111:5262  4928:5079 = 1.14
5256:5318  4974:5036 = 1.58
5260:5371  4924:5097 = 1.59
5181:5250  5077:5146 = 1.29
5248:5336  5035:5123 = 1.56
